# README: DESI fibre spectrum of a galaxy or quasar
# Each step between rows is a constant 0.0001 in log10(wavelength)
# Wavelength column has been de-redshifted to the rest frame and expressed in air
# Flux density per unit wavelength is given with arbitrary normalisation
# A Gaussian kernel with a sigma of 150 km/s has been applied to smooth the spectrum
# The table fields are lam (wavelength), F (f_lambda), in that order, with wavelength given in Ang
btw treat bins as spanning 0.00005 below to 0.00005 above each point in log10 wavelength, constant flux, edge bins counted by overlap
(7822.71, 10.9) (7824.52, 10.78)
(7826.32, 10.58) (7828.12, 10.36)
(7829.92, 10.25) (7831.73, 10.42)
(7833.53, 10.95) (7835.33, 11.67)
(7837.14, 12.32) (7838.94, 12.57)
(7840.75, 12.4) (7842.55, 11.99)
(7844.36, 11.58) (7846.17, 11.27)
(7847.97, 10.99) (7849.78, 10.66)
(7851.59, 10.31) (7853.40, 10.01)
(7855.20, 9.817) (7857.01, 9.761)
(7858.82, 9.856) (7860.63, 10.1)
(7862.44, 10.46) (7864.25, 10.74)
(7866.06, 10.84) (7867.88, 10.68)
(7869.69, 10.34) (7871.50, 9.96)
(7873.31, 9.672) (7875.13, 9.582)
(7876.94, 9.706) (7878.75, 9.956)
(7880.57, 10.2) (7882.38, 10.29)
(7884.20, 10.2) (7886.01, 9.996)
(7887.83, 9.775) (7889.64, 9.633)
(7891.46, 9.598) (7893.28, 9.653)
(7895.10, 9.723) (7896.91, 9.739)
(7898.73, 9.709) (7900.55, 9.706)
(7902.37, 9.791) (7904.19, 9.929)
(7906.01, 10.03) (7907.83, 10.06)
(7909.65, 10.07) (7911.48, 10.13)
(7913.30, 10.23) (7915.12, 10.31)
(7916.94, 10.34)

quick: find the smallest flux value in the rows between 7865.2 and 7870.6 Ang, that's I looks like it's 10.34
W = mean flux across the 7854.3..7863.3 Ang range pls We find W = 10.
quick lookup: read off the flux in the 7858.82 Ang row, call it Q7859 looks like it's 9.856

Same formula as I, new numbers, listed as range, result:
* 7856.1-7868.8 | 9.761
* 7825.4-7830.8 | 10.25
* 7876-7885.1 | 9.706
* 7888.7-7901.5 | 9.598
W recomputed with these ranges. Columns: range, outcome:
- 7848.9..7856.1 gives 10.2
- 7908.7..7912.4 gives 10.1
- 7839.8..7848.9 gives 11.6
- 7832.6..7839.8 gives 11.9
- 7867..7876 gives 10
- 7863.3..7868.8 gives 10.7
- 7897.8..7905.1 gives 9.78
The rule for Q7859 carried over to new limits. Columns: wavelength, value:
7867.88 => 10.68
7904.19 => 9.929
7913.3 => 10.23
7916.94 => 10.34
